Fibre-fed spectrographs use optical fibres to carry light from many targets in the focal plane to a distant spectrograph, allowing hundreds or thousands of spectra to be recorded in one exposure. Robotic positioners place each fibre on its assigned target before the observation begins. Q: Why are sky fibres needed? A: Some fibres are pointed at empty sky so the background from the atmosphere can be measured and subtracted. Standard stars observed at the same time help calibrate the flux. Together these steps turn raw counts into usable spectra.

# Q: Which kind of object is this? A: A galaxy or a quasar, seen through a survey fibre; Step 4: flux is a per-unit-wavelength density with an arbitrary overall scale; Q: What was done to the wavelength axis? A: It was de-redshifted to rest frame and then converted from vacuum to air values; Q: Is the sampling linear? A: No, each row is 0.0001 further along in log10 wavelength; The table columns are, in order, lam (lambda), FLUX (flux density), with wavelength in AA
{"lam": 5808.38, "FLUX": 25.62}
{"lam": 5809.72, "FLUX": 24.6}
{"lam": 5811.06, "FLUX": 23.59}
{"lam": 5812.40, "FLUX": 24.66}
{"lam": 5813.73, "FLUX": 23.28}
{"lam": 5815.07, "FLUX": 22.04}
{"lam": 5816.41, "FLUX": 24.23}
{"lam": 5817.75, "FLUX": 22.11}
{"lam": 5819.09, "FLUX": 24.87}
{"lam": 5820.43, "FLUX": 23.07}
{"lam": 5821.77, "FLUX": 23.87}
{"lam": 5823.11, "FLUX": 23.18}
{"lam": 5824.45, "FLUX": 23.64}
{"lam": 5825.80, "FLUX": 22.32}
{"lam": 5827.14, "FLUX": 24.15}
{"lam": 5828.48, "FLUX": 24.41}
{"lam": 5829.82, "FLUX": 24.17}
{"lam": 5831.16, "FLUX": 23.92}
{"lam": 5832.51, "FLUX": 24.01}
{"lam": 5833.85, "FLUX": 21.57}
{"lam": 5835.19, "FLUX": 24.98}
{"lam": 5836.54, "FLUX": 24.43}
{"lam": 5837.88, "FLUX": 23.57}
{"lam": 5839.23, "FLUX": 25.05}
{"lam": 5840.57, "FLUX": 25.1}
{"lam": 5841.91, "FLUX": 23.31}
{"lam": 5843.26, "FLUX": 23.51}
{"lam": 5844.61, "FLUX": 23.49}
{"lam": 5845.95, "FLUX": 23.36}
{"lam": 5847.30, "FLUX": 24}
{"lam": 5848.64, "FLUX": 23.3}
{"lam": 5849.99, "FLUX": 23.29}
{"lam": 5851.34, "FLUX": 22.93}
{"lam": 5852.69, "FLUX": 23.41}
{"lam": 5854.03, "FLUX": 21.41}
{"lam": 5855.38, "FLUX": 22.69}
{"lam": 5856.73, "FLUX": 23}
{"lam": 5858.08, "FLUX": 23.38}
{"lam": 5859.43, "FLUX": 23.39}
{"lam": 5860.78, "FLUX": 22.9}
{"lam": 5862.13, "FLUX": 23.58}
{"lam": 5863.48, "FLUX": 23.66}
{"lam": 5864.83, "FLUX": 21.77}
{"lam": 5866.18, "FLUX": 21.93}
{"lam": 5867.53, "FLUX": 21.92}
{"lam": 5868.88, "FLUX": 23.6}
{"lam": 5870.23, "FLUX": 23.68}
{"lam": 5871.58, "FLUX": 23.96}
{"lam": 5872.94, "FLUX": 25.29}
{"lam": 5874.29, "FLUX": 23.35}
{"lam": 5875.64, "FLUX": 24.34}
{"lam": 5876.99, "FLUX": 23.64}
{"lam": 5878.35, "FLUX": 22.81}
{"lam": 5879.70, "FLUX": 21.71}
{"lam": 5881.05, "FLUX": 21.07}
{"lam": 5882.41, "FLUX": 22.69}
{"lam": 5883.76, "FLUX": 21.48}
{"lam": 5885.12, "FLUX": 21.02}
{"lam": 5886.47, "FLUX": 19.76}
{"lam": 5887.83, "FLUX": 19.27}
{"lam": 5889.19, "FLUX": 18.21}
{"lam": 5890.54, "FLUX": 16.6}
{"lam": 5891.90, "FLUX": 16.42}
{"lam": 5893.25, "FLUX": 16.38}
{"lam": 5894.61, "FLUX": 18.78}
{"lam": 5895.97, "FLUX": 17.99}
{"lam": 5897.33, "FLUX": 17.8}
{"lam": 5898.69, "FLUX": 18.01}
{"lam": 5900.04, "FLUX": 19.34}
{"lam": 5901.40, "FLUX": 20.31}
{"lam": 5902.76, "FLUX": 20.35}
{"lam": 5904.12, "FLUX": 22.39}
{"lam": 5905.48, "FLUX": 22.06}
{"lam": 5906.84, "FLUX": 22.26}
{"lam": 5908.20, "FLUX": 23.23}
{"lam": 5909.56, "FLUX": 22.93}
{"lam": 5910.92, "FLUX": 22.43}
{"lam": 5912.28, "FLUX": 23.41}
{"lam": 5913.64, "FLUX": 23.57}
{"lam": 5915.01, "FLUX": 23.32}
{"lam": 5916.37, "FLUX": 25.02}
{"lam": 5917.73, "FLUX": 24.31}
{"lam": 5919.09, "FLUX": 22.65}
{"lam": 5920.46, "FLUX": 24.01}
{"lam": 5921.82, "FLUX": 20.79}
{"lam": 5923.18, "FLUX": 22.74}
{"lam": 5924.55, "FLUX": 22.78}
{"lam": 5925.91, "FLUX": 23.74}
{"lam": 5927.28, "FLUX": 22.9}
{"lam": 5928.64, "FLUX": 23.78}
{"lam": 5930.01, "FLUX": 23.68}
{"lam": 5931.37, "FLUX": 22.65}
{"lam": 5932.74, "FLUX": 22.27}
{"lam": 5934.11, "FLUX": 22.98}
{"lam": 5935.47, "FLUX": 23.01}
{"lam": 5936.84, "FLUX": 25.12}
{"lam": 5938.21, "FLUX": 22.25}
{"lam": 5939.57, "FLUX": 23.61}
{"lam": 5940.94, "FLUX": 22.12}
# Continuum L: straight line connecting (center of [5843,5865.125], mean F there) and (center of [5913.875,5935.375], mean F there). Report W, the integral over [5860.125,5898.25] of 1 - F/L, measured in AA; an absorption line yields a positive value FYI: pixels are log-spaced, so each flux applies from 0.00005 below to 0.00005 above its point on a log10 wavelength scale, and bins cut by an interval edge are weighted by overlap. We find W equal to 3.1 AA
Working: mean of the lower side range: 23.1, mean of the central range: 21.2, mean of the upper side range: 23.2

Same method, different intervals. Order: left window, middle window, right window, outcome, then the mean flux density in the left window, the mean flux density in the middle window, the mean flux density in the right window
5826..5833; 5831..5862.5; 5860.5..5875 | 0.3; 24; 23.5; 23.3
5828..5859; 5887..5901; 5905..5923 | 3.2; 23.6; 17.9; 23.1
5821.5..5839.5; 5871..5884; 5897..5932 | 0.0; 23.8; 23.1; 22.4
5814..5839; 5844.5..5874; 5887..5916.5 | -1.3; 23.6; 23.2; 20.4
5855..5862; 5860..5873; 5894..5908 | -0.4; 23.1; 23.1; 20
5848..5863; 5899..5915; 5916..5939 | 0.8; 23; 22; 23.2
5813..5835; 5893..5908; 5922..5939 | 2.2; 23.5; 19.8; 23.1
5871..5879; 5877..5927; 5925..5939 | 5.0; 23.9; 21.2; 23.2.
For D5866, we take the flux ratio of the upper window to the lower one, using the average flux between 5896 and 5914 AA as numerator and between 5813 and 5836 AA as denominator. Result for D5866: 0.9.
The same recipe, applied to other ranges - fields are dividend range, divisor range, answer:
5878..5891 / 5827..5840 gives 0.85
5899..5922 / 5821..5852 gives 0.95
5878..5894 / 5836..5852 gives 0.83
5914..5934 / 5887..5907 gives 1.22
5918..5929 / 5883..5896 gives 1.23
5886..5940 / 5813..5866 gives 0.92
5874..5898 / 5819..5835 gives 0.85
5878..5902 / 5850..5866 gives 0.85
